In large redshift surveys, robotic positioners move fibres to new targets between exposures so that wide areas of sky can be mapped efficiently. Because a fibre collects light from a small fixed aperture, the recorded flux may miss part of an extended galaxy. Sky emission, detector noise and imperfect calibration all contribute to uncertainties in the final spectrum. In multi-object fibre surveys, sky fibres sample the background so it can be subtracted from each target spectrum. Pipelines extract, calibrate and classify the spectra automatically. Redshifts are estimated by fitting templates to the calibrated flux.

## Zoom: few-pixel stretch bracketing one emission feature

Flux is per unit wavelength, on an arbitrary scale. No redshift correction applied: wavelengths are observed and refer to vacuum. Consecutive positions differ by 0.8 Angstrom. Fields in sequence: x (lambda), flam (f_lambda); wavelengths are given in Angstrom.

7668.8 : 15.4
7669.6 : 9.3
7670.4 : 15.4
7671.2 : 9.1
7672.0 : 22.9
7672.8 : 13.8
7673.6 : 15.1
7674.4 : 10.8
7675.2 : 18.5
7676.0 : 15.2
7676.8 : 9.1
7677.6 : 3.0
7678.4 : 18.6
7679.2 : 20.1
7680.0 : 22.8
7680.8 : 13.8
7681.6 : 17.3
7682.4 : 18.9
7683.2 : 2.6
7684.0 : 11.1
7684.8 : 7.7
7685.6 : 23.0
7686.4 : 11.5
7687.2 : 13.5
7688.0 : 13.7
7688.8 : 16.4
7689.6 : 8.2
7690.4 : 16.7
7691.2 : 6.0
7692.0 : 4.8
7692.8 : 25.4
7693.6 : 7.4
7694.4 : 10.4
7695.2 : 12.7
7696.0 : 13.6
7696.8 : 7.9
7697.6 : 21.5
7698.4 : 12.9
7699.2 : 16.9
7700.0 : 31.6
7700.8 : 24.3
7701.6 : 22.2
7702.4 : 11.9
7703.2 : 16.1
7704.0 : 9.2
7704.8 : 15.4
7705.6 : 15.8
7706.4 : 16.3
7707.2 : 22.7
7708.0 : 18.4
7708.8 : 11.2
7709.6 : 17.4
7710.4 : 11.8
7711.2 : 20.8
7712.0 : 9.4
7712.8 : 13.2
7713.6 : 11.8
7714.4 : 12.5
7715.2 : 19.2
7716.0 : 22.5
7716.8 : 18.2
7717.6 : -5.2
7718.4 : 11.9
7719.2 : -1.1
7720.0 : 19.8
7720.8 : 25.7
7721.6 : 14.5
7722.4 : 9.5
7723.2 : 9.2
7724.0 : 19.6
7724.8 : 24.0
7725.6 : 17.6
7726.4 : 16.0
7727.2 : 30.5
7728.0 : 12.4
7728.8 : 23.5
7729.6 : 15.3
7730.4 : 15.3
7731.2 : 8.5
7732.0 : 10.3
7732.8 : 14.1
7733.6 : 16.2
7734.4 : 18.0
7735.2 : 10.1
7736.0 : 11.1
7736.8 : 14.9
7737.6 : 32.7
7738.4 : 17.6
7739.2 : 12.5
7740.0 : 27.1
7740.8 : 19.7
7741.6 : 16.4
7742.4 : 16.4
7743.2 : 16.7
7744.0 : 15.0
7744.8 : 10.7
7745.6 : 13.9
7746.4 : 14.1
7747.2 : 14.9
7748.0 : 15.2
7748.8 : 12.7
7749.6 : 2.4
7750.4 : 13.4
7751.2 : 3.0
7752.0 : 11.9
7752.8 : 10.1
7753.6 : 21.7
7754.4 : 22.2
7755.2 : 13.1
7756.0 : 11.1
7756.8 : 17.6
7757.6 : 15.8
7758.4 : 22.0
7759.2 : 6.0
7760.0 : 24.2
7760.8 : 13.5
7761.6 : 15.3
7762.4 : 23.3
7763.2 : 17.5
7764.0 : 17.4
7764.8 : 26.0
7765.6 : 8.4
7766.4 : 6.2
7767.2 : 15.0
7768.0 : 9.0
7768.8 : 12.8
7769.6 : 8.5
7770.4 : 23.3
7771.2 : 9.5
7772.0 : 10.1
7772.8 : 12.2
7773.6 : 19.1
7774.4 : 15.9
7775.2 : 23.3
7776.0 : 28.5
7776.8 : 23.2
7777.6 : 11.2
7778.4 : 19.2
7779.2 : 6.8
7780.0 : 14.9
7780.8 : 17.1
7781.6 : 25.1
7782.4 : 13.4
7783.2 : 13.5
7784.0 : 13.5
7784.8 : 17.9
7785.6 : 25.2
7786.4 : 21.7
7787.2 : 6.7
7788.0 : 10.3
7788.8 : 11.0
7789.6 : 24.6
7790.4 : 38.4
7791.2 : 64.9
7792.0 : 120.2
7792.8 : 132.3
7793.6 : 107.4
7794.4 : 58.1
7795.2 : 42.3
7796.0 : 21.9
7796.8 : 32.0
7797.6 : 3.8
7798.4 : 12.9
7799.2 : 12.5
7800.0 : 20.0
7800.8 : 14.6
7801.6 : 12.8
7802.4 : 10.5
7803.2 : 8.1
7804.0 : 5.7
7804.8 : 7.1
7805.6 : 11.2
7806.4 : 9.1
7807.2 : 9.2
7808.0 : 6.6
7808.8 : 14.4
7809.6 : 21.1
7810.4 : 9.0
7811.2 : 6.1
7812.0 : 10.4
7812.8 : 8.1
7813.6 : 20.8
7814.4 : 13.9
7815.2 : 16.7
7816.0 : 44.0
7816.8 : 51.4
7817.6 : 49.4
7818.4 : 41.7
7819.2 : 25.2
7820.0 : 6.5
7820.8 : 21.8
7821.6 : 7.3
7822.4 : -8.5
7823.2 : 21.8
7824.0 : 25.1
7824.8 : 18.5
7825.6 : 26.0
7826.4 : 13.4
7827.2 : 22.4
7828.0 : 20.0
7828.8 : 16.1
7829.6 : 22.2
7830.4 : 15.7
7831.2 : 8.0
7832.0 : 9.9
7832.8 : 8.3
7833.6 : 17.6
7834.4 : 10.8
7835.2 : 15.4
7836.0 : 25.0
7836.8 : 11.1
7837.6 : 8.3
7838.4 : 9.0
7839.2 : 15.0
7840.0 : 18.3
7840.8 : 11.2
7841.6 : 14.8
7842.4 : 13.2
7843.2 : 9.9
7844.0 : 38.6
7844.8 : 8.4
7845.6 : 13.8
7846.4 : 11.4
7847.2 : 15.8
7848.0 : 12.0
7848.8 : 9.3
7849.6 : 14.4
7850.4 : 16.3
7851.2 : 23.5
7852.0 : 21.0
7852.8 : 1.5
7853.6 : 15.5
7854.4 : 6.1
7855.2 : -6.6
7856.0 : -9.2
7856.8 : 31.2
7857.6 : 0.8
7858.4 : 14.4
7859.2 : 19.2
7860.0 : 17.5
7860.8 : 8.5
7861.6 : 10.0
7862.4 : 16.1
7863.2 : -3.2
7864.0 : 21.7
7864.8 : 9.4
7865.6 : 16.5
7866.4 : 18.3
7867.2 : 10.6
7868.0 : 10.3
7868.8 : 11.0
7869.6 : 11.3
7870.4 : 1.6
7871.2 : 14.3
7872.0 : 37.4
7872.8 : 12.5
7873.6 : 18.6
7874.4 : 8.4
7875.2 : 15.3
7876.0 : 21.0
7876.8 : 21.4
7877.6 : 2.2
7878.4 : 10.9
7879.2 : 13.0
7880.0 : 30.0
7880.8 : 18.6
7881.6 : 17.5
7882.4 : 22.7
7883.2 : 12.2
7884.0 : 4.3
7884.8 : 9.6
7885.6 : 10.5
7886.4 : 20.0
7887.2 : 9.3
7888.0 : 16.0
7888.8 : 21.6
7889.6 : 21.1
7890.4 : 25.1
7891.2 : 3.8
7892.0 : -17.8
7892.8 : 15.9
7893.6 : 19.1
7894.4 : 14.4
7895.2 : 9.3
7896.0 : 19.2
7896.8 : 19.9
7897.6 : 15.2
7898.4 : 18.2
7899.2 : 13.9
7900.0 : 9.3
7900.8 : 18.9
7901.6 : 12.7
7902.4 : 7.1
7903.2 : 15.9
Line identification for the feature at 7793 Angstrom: Halpha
